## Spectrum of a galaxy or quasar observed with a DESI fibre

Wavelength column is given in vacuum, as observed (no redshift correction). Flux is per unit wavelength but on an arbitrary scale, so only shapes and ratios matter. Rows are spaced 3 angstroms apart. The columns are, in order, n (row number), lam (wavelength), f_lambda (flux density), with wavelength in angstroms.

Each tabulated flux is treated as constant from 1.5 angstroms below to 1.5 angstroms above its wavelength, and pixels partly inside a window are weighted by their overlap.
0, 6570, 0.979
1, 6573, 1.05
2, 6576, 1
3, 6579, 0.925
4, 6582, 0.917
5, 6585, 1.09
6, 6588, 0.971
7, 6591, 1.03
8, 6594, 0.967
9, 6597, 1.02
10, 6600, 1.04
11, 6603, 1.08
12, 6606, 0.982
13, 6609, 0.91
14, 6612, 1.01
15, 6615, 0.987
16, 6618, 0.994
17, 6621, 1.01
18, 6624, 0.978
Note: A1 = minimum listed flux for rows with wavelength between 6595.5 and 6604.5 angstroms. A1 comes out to 1.02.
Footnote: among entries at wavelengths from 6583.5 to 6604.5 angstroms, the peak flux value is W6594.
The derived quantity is 1.09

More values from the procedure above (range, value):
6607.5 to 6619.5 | 1.01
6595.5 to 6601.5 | 1.04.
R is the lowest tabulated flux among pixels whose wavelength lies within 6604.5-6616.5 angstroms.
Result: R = 0.91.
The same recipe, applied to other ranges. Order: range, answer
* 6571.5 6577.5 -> 1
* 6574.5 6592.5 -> 0.917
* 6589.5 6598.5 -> 0.967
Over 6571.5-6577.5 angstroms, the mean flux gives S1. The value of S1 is 1.03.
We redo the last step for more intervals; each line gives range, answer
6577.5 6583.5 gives 0.921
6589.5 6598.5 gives 1.01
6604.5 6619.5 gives 0.977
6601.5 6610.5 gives 0.991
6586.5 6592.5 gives 1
